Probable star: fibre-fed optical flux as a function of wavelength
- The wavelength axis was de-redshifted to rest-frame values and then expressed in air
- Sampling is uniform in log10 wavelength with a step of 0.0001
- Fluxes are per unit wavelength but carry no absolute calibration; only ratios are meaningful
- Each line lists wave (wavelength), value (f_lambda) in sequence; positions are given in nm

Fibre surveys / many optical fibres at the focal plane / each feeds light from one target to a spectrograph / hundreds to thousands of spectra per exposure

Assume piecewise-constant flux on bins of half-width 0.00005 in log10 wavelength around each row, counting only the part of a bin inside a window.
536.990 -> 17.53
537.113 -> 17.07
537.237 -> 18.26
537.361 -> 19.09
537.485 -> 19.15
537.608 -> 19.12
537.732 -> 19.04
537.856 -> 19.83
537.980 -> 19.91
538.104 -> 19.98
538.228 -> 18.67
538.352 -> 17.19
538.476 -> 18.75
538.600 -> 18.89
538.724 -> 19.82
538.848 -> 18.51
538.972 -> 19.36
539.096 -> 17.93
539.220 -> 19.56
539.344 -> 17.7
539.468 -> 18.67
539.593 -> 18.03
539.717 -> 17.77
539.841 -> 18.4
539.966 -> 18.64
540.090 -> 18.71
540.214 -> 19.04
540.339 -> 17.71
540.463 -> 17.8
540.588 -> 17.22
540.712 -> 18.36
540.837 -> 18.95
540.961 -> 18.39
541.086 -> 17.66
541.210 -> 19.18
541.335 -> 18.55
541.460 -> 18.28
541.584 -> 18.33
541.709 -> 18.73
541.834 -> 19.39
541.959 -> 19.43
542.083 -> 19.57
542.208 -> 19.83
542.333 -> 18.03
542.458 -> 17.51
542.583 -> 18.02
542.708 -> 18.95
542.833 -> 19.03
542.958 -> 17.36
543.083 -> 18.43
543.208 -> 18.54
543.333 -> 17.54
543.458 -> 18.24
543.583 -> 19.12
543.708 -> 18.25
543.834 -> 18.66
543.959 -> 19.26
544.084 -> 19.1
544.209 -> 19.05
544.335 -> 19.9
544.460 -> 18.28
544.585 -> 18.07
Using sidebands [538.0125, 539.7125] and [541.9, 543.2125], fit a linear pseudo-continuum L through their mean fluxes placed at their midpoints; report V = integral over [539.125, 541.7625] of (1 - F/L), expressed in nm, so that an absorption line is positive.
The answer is 0.042 nm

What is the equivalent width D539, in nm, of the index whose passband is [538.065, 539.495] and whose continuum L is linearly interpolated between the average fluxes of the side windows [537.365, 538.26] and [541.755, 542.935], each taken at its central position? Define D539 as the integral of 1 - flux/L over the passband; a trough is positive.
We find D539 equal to 0.039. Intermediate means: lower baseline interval 19.4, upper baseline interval 18.8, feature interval 18.7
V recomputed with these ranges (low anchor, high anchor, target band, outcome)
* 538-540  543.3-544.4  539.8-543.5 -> 0.06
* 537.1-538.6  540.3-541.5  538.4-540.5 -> 0.00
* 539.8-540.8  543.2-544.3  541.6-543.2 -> -0.01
